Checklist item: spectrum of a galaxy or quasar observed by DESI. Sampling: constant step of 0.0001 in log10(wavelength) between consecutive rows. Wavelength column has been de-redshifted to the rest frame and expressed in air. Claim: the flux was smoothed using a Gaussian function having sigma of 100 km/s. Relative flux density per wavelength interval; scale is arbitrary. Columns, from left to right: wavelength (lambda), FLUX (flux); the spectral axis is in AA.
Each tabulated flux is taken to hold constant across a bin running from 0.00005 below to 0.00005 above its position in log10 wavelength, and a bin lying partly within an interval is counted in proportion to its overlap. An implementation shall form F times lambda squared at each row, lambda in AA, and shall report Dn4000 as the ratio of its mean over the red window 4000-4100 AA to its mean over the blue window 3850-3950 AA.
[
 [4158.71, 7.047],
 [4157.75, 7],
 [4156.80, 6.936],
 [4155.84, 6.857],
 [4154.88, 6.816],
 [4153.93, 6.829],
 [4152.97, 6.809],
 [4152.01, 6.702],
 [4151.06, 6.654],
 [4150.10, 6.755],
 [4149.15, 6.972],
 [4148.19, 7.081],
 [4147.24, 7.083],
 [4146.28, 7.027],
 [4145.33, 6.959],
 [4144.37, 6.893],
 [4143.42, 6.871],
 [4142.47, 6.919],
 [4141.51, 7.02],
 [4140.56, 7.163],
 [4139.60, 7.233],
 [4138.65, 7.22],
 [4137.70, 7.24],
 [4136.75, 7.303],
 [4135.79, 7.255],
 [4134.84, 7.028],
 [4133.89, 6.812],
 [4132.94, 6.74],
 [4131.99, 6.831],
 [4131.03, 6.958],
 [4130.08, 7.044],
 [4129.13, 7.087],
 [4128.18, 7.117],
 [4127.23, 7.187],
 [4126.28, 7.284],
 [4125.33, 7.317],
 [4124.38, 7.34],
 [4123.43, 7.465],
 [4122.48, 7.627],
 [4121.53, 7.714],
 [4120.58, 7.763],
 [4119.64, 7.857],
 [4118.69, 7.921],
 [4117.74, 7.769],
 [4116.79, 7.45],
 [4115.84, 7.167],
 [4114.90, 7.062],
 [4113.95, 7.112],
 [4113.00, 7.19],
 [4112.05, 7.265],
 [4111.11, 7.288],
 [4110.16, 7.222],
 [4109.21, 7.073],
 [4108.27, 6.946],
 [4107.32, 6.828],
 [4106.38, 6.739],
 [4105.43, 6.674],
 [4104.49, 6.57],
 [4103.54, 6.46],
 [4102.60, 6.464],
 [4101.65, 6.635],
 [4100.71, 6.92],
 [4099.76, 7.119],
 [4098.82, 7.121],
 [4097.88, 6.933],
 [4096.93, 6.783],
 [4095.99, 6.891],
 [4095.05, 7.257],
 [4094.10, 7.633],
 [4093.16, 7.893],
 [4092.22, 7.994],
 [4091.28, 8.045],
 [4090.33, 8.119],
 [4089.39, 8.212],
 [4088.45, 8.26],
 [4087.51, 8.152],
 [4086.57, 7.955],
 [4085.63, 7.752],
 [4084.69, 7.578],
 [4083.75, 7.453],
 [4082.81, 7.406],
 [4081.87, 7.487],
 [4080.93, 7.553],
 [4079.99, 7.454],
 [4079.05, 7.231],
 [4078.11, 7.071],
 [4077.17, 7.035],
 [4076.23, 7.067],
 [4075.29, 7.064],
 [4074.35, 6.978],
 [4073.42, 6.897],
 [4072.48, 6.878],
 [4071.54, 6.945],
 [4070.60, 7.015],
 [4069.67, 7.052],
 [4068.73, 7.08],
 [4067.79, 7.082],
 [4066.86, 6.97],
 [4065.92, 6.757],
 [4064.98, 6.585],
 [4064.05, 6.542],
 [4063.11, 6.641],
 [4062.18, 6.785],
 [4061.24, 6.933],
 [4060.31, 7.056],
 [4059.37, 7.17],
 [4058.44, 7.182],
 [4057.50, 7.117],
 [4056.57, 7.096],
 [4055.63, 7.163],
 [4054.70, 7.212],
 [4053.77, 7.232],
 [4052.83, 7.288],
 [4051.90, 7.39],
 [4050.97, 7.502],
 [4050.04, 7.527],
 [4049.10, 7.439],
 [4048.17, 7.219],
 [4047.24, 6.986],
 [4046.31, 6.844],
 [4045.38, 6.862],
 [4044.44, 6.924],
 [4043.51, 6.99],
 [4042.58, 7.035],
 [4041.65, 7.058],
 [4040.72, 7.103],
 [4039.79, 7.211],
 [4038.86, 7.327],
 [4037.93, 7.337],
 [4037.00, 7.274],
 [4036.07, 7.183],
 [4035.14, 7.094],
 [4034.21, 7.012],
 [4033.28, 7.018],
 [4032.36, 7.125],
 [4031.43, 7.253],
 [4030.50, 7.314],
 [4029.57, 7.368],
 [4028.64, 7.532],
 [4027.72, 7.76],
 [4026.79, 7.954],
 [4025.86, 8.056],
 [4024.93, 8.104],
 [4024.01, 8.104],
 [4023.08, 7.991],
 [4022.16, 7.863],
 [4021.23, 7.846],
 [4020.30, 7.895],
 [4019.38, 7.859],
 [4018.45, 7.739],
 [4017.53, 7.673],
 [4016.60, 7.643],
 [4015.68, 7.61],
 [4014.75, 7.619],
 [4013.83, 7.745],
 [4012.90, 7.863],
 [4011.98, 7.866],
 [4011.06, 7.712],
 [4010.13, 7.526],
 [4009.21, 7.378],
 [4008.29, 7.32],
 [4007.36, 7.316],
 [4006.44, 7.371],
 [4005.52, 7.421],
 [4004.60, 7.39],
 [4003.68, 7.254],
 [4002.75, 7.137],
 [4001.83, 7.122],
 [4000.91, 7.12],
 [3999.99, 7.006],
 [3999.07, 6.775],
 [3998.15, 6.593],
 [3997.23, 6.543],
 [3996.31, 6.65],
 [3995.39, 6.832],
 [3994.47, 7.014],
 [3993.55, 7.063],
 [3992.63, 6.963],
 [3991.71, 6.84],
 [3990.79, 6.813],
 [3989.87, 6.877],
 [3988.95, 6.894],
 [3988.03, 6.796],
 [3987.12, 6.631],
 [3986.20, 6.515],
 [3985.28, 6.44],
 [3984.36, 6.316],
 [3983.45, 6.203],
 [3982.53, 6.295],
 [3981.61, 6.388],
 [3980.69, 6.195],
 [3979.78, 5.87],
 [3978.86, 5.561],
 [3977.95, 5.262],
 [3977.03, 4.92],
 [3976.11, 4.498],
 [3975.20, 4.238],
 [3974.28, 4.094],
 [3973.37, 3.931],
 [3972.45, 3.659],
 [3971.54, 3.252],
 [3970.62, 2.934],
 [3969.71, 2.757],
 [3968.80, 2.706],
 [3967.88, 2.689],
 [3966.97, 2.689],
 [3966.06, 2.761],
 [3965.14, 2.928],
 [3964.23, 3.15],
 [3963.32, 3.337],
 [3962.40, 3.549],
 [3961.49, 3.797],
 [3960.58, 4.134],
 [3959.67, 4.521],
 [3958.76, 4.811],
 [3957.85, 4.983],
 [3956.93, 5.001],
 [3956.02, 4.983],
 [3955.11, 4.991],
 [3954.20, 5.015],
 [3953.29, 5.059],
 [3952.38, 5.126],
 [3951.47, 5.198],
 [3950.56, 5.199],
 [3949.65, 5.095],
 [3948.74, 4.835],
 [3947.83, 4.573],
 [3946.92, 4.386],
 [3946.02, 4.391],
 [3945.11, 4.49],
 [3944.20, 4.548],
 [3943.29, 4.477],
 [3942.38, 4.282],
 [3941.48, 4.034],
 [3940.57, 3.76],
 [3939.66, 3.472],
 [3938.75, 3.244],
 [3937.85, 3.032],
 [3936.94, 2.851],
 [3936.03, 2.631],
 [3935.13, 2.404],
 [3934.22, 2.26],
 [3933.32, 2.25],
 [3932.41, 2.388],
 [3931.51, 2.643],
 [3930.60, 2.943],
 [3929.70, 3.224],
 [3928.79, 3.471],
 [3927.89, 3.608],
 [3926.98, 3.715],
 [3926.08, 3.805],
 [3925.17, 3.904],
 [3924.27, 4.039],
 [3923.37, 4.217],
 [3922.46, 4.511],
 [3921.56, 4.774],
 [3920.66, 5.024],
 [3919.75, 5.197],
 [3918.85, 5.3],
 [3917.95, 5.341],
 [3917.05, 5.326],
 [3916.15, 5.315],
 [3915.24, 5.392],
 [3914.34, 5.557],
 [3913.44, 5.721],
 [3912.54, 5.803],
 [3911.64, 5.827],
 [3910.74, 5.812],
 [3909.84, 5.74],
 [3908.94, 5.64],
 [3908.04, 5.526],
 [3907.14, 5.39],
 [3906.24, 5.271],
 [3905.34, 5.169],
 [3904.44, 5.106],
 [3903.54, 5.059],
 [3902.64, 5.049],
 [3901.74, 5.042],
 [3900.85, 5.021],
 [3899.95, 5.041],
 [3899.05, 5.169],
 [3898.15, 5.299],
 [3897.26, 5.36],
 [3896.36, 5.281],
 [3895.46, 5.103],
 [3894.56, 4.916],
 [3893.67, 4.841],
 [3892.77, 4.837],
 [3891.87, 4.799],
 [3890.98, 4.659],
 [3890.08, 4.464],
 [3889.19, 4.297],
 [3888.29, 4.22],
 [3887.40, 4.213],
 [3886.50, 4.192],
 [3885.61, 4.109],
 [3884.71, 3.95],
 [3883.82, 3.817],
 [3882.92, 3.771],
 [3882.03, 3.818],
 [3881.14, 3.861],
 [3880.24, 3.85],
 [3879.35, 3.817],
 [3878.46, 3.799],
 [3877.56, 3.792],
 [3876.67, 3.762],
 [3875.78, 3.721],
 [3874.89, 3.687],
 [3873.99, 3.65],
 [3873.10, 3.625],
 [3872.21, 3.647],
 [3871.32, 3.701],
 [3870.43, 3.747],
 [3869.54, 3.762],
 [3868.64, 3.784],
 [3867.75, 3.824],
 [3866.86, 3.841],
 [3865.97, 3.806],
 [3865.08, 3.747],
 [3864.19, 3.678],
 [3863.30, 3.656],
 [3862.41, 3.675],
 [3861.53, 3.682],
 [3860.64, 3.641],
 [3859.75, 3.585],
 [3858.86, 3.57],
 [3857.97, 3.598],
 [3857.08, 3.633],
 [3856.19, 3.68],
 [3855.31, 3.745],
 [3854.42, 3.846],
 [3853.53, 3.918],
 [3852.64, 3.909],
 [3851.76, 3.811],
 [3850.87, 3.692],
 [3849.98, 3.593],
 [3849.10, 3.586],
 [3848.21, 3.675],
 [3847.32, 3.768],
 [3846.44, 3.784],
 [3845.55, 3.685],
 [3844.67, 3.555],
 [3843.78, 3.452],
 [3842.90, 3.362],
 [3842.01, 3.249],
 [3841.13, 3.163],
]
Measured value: 1.88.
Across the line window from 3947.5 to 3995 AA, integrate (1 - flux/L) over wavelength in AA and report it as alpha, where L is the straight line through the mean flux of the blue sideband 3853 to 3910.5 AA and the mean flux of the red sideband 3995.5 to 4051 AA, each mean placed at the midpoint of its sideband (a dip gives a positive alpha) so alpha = 9.8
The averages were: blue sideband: 4.28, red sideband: 7.37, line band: 4.97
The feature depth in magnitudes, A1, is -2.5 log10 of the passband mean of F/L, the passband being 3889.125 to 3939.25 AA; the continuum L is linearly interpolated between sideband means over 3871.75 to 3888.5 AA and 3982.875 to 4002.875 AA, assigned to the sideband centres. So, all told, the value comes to 0.03 mag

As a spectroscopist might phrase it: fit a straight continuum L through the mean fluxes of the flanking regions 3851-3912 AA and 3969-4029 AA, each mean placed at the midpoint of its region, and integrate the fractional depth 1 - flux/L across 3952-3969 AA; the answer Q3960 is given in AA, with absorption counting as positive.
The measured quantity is 5.3 AA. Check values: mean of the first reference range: 4.3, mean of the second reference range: 6.67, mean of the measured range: 4.02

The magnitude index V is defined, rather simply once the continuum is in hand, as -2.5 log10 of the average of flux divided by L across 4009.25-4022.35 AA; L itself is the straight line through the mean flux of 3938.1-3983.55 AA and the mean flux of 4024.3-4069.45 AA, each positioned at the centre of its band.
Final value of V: -0.25 mag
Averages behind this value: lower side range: 4.35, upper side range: 7.18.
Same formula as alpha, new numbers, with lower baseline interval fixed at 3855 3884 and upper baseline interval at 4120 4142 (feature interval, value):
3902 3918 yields -4.4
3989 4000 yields -2.9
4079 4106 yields -2.8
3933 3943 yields 3.2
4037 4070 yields -4.9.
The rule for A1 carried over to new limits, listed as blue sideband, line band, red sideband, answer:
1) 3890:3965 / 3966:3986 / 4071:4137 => 0.153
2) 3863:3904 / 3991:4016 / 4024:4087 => -0.145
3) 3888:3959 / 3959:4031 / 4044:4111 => -0.069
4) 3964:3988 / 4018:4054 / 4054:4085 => -0.196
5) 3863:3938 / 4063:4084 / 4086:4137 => -0.049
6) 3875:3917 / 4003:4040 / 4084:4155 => -0.224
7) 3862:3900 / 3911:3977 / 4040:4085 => 0.245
